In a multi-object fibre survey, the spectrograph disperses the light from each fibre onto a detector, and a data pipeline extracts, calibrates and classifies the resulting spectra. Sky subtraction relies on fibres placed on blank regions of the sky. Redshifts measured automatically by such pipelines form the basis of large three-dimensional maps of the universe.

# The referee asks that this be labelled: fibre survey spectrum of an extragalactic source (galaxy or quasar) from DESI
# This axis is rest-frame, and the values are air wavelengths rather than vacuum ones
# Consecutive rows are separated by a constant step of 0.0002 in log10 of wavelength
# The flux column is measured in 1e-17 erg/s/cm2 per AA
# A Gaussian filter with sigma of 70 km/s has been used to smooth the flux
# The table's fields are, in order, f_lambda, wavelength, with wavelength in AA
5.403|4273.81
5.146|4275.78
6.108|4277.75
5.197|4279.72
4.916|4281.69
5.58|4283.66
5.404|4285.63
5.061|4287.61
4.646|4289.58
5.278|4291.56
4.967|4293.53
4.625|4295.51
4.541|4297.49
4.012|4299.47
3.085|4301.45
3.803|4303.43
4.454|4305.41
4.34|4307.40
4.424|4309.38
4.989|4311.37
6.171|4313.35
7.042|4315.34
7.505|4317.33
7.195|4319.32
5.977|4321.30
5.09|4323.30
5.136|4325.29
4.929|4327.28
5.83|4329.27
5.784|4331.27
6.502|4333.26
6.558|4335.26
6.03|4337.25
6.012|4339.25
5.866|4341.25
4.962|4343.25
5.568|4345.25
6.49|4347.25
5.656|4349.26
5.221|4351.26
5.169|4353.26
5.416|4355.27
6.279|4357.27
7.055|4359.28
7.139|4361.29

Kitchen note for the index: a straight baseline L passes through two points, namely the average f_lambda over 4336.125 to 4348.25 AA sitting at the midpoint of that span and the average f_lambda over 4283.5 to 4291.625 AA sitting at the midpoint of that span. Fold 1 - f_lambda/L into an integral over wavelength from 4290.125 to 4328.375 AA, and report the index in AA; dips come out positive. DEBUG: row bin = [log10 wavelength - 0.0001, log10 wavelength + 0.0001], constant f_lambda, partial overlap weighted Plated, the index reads 2.1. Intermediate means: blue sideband 5.14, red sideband 5.83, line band 5.13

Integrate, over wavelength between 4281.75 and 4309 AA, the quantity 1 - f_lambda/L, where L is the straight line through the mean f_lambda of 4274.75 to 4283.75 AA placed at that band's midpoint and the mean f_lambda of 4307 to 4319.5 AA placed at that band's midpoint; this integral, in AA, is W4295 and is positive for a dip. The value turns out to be 4.95 AA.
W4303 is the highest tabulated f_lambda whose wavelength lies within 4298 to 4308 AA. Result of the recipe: 4.454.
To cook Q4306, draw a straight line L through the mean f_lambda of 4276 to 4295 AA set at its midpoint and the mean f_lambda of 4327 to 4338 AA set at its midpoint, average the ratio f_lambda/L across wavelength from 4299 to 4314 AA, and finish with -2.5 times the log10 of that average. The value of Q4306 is 0.26 mag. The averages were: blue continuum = 5.22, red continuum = 6.01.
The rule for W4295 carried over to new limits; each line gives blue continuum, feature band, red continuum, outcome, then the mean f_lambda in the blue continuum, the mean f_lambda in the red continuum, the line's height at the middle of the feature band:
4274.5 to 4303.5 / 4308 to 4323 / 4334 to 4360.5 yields -2.12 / 4.86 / 5.88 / 5.33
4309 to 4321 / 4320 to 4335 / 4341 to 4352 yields 0.84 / 6.3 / 5.62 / 6.03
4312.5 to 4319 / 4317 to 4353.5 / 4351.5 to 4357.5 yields 2.07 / 6.95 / 5.49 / 6.21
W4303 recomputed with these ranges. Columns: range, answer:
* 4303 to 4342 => 7.505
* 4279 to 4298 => 5.58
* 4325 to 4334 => 6.502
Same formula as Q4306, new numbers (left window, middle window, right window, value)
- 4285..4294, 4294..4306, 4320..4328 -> 0.25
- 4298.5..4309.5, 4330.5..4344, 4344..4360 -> -0.14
